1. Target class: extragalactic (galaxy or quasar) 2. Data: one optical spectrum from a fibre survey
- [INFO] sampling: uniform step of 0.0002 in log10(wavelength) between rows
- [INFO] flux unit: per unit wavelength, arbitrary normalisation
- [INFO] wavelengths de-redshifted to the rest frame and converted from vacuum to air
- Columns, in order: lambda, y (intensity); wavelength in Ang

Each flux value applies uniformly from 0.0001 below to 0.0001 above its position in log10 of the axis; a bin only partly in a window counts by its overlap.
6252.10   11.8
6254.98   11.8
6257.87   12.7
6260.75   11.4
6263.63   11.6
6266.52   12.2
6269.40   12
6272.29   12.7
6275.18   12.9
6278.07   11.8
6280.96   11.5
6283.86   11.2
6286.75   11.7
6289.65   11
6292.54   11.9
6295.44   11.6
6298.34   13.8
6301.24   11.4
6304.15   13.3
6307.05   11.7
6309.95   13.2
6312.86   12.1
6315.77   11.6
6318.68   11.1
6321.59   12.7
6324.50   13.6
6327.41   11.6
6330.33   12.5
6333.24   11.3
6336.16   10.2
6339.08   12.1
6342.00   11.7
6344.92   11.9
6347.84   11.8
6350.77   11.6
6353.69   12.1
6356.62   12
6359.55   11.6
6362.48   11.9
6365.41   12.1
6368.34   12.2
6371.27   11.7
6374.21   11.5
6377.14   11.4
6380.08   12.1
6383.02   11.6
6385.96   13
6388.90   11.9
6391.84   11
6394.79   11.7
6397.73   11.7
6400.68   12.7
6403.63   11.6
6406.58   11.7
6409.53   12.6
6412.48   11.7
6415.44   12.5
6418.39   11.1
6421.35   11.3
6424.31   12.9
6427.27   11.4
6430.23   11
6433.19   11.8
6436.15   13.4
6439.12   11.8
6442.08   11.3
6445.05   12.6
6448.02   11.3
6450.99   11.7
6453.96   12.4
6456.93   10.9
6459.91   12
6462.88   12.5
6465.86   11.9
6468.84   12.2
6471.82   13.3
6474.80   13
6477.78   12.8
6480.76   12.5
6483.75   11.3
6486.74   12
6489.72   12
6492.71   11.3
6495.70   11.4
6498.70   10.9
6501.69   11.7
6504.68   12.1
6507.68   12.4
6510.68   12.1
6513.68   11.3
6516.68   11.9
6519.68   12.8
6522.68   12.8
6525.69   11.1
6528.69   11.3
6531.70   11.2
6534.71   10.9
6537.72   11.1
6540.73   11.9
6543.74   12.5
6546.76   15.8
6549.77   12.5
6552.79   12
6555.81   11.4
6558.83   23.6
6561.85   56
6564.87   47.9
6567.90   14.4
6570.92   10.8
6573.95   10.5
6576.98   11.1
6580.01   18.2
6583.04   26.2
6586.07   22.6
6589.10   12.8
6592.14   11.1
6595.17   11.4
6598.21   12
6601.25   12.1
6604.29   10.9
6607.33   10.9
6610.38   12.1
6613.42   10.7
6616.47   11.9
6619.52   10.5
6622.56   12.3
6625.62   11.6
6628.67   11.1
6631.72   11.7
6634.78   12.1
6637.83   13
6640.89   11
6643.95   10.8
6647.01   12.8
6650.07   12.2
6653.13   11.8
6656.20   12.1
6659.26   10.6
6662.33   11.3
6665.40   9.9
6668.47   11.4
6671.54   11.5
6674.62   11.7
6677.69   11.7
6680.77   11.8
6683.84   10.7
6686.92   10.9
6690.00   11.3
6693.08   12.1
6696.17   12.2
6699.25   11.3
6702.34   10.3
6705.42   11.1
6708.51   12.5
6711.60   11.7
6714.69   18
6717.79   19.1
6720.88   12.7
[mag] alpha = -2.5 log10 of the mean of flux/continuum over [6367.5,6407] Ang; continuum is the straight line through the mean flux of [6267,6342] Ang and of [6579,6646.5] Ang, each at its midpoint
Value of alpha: 0.04 mag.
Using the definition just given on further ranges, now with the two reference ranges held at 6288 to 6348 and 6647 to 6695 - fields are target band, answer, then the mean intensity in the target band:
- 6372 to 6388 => 0.00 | 11.9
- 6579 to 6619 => -0.20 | 13.9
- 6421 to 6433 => 0.01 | 11.7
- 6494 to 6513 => 0.00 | 11.7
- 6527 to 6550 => -0.04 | 12.1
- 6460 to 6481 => -0.07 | 12.6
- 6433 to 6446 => -0.03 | 12.2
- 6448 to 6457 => 0.01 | 11.7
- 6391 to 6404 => 0.01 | 11.8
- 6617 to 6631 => 0.01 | 11.4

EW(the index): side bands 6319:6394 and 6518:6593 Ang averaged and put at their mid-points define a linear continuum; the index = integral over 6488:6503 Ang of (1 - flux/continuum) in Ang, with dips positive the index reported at 3.8 Ang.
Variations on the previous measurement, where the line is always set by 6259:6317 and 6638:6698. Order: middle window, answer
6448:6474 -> -0.66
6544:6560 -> -4.14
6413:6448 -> -0.16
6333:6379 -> 0.89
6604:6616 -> 0.35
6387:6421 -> 0.11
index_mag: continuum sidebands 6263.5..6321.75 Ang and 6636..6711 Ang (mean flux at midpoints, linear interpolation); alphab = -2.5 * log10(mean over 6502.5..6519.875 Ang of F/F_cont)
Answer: -0.03 mag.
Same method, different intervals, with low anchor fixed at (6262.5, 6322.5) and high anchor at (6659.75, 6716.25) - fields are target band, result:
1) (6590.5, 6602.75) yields 0.01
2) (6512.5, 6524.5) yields -0.03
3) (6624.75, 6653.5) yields -0.01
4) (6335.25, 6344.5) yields 0.05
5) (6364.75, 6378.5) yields 0.02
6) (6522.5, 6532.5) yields 0.04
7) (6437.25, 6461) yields 0.01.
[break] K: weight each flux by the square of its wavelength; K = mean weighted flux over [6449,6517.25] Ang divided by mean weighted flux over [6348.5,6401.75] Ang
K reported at 1.04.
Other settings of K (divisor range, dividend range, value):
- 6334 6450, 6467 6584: 1.31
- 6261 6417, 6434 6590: 1.27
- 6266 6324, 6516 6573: 1.52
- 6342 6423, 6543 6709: 1.26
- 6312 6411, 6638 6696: 1.06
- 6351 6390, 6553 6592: 1.91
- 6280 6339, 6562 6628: 1.43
